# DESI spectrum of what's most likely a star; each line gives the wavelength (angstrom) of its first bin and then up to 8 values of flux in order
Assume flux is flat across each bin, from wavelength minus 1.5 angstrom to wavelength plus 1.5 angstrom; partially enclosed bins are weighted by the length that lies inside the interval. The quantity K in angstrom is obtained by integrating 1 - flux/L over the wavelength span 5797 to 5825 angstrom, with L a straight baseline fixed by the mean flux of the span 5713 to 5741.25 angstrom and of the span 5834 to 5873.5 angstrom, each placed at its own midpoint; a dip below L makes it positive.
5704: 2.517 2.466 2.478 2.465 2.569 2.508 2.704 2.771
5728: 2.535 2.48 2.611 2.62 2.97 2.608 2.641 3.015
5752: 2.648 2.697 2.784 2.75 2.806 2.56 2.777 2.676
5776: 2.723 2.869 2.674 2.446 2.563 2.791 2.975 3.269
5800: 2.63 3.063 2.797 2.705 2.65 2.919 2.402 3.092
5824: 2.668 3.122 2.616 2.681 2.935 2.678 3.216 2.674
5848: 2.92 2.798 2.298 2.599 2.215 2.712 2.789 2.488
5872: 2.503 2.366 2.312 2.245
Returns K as -1.43 angstrom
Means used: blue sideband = 2.63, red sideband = 2.68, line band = 2.8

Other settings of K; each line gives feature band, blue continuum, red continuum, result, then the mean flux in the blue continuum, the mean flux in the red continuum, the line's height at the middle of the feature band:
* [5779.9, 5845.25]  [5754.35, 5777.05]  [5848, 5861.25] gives -4.50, 2.72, 2.53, 2.62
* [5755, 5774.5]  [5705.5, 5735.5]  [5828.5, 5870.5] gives -0.90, 2.56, 2.69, 2.6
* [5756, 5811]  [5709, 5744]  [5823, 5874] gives -2.41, 2.61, 2.7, 2.65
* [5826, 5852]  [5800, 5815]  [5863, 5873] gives -1.36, 2.8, 2.62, 2.7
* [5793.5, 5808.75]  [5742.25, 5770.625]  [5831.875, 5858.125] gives -1.00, 2.73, 2.76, 2.74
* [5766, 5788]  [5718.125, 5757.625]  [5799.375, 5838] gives 0.53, 2.68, 2.79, 2.74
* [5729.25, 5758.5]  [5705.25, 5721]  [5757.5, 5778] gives -0.82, 2.5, 2.73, 2.63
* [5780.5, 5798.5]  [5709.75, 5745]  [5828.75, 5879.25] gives -1.10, 2.62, 2.64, 2.63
